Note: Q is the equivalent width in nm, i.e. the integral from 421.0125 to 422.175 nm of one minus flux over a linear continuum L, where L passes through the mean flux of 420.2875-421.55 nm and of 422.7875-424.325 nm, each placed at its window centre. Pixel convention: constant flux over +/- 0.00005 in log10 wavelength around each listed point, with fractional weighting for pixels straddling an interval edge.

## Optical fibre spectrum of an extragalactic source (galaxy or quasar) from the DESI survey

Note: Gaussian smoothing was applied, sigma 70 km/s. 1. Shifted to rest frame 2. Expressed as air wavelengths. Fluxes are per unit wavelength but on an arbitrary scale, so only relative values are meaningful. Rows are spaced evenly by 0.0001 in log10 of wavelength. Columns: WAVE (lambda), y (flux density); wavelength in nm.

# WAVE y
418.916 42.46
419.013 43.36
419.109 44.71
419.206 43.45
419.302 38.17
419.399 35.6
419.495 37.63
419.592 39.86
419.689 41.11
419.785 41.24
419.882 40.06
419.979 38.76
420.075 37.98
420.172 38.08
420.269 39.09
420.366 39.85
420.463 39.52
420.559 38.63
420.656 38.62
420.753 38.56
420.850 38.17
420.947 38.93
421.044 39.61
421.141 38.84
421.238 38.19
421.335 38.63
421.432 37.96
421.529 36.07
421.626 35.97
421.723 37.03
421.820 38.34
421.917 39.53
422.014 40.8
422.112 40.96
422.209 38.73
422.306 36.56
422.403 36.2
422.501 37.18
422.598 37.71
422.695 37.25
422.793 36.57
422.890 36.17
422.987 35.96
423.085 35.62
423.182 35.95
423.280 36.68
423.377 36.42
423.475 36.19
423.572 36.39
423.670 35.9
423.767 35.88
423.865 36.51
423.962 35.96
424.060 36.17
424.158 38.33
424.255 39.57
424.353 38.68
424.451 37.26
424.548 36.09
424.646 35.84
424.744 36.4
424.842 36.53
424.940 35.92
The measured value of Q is -0.011 nm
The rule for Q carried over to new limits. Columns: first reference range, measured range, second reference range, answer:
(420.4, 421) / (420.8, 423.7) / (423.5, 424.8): 0.03 nm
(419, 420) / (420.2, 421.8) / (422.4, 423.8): 0.01 nm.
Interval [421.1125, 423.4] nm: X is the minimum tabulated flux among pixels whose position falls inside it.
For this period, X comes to 35.62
